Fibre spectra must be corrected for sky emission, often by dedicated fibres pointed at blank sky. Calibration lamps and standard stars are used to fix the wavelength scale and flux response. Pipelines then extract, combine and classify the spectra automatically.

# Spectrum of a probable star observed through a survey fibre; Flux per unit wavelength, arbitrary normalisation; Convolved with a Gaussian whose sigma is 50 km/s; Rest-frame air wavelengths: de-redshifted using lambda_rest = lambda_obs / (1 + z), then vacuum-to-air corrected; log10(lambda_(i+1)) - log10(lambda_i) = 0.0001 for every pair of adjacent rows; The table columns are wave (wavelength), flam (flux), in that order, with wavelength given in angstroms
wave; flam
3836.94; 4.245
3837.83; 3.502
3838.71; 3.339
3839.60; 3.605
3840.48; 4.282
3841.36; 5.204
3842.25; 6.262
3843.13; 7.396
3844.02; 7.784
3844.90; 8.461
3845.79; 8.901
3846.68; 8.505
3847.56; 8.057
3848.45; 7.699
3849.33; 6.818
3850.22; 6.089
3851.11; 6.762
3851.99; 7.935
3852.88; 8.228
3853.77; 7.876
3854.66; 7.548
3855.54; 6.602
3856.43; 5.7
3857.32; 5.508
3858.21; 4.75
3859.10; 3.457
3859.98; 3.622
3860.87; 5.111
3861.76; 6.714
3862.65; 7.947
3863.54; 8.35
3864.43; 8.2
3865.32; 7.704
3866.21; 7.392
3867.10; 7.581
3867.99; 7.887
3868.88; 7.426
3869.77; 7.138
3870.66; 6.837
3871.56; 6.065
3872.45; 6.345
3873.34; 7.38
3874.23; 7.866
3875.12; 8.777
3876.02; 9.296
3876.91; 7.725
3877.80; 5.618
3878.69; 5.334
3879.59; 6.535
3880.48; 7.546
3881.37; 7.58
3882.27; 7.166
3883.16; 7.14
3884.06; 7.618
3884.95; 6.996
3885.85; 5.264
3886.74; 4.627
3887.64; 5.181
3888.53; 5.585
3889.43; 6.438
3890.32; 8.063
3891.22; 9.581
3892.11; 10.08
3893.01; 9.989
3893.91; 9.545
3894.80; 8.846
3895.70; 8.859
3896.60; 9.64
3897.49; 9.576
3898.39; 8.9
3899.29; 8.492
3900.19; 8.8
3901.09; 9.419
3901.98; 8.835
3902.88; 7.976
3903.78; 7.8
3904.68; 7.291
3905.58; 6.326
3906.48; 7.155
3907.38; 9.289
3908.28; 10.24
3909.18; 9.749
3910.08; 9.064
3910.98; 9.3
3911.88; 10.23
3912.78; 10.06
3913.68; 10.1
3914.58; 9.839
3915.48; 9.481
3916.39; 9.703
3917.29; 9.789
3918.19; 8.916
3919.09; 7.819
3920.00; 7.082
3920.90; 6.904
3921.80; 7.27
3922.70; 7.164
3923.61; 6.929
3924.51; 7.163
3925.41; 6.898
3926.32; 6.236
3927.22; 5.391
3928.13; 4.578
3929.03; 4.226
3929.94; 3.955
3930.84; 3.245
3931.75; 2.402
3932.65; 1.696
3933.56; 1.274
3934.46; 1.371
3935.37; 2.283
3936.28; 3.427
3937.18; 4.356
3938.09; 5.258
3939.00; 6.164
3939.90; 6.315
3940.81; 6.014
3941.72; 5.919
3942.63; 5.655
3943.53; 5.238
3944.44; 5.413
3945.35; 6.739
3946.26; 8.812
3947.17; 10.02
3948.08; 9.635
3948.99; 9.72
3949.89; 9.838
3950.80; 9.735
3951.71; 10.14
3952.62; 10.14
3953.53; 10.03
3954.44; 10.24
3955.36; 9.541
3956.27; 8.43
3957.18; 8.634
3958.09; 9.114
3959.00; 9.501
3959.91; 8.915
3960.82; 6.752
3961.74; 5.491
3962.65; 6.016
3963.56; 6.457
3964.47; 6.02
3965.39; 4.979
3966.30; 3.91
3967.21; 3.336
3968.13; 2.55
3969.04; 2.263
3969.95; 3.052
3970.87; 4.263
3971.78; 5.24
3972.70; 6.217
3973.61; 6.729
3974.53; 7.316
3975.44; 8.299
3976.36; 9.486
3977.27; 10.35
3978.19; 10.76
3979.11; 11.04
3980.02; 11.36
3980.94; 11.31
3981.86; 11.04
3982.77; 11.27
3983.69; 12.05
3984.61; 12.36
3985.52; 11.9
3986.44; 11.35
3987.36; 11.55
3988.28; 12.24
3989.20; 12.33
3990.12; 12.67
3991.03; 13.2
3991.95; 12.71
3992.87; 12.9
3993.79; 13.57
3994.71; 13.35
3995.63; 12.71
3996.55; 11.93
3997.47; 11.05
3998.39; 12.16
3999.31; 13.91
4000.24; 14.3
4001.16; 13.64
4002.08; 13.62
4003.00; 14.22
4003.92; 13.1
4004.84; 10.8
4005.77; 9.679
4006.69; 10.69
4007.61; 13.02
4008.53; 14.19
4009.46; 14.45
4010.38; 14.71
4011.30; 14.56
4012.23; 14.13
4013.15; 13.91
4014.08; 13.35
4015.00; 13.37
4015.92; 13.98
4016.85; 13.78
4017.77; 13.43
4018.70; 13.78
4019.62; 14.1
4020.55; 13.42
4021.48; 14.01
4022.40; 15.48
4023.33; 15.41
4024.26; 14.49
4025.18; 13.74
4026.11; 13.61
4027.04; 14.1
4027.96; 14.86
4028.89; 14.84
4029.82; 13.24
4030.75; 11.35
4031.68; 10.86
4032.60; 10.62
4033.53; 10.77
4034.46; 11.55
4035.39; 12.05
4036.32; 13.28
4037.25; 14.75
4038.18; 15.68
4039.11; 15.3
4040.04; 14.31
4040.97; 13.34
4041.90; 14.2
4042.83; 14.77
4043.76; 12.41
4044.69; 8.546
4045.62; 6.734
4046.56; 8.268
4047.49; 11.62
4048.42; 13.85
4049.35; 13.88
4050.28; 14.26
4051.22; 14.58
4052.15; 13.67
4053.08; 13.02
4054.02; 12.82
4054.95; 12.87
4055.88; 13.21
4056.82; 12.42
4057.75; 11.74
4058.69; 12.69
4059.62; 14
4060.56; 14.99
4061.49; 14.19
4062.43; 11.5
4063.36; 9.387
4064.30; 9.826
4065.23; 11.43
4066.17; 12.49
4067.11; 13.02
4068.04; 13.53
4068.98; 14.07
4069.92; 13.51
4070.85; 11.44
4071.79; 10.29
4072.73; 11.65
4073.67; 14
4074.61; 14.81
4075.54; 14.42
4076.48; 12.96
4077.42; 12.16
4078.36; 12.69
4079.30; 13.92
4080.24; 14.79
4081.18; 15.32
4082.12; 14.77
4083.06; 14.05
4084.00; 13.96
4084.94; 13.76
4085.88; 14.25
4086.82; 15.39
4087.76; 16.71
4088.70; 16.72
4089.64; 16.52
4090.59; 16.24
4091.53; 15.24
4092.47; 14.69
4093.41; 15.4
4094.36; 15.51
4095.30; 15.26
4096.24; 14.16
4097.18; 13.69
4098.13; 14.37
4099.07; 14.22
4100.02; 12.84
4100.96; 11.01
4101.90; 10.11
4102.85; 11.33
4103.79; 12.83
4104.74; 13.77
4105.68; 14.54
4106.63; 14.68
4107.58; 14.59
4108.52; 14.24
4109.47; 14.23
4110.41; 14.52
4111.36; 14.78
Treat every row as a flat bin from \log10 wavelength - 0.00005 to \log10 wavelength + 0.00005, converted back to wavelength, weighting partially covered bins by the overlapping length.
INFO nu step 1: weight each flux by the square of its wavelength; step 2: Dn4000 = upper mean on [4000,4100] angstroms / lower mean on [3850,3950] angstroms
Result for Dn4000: 2.04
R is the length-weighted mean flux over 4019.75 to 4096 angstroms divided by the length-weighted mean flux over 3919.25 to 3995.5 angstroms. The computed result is 1.7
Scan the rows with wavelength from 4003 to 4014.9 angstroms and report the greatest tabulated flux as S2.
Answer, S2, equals 14.71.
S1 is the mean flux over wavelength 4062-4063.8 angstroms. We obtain 10.5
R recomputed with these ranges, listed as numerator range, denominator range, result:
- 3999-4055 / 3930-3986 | 1.85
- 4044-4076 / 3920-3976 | 1.99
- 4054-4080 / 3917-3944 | 2.39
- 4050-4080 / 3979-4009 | 1.04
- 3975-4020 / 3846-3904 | 1.69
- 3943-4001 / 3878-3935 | 1.26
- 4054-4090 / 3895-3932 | 1.70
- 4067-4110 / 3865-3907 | 1.83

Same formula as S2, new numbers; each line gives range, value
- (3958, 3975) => 9.501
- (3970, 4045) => 15.68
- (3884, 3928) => 10.24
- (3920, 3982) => 11.36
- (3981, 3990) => 12.36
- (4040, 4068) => 14.99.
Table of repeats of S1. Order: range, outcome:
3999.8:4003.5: 14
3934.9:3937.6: 3.33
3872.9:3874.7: 7.66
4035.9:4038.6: 14.6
